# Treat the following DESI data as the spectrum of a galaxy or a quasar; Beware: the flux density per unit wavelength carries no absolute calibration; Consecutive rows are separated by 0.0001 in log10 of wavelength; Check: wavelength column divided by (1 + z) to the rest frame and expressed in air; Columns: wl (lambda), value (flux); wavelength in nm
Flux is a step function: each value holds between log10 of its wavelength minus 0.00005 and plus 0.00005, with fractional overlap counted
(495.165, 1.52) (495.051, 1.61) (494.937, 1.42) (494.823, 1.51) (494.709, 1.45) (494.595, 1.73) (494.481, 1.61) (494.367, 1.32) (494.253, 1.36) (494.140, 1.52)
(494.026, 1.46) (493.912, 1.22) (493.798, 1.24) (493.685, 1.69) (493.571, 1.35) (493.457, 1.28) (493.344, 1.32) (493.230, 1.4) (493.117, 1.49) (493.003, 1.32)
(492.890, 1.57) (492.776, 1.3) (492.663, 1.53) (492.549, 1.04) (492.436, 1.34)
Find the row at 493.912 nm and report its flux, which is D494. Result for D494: 1.22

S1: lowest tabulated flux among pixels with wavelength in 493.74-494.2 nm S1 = 1.22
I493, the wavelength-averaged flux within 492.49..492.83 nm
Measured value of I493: 1.29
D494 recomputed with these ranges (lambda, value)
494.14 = 1.52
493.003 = 1.32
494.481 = 1.61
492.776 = 1.3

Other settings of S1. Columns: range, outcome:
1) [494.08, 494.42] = 1.32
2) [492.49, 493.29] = 1.04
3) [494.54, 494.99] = 1.42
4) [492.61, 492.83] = 1.3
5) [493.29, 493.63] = 1.28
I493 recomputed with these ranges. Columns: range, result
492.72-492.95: 1.43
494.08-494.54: 1.45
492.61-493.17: 1.44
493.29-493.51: 1.3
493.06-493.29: 1.44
